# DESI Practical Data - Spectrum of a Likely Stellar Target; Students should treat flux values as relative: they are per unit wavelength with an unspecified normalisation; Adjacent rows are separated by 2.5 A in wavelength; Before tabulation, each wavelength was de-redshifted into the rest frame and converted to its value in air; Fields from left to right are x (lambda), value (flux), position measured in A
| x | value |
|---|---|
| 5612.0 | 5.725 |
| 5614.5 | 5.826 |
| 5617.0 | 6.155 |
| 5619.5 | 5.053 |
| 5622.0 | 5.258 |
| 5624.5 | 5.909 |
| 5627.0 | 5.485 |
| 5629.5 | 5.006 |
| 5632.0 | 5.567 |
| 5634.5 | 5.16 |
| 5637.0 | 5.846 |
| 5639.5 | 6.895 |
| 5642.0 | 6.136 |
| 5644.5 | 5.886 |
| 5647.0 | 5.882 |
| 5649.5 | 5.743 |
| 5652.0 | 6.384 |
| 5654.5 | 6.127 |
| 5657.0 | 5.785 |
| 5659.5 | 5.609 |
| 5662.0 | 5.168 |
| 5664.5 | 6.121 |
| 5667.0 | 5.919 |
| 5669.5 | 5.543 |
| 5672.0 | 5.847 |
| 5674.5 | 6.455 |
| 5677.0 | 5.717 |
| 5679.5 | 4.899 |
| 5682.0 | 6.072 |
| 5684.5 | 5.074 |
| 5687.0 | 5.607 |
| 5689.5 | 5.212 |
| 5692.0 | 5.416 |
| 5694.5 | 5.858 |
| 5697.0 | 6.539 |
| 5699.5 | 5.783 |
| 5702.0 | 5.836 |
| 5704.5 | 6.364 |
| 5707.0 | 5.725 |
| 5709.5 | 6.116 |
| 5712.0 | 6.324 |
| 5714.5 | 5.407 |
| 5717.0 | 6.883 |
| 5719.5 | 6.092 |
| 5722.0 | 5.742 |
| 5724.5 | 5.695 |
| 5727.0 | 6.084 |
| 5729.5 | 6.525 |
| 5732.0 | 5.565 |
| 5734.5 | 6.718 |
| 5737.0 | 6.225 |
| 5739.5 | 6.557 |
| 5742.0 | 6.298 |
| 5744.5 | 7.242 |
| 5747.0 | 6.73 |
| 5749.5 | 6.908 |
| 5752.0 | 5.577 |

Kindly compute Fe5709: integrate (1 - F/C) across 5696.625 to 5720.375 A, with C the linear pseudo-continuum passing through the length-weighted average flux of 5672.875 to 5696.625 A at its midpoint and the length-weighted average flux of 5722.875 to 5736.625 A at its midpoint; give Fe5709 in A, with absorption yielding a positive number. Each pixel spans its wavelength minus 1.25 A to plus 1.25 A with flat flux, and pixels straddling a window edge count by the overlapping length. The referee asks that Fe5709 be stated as -0.8 A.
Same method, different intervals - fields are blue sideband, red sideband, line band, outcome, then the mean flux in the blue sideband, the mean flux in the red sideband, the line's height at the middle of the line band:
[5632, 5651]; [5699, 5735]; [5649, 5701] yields 1.9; 5.92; 6.05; 5.98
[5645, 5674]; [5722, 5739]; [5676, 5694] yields 1.5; 5.85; 6.13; 5.95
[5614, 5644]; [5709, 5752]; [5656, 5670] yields 0.5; 5.69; 6.28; 5.89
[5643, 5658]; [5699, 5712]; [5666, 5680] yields 0.5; 5.97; 6.01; 5.99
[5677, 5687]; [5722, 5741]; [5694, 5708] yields -0.8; 5.43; 6.17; 5.71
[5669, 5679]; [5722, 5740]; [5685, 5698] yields 0.6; 5.84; 6.15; 5.94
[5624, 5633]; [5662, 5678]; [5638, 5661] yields -1.5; 5.45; 5.88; 5.67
